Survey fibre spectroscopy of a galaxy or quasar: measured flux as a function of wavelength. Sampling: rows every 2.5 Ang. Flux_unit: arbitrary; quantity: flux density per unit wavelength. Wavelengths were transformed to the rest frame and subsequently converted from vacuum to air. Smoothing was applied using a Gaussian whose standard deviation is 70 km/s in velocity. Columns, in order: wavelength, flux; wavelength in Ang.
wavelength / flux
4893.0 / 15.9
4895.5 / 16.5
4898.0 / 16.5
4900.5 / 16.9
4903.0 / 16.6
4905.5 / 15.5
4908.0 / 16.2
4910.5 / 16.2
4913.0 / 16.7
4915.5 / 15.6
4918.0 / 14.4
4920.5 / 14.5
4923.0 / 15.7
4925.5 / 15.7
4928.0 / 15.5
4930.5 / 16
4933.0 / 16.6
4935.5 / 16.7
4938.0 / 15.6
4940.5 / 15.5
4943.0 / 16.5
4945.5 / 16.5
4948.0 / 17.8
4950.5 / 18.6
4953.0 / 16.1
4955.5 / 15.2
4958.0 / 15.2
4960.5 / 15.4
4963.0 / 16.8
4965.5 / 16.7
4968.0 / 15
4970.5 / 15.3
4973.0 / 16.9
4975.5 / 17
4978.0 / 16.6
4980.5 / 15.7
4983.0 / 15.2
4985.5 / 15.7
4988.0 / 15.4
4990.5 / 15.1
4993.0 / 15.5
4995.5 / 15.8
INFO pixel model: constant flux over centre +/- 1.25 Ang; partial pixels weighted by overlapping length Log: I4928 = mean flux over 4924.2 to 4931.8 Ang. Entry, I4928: 15.7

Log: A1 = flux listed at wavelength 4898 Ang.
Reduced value 16.5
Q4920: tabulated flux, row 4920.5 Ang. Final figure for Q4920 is 14.5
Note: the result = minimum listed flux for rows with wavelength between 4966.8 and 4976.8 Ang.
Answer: 15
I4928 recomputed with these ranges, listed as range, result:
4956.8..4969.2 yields 15.8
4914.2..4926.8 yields 15.2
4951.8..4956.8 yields 15.6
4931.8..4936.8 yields 16.6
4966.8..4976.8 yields 16.1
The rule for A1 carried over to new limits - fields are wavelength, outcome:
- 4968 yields 15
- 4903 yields 16.6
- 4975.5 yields 17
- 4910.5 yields 16.2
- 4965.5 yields 16.7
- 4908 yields 16.2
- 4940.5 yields 15.5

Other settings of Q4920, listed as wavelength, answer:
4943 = 16.5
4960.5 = 15.4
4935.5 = 16.7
